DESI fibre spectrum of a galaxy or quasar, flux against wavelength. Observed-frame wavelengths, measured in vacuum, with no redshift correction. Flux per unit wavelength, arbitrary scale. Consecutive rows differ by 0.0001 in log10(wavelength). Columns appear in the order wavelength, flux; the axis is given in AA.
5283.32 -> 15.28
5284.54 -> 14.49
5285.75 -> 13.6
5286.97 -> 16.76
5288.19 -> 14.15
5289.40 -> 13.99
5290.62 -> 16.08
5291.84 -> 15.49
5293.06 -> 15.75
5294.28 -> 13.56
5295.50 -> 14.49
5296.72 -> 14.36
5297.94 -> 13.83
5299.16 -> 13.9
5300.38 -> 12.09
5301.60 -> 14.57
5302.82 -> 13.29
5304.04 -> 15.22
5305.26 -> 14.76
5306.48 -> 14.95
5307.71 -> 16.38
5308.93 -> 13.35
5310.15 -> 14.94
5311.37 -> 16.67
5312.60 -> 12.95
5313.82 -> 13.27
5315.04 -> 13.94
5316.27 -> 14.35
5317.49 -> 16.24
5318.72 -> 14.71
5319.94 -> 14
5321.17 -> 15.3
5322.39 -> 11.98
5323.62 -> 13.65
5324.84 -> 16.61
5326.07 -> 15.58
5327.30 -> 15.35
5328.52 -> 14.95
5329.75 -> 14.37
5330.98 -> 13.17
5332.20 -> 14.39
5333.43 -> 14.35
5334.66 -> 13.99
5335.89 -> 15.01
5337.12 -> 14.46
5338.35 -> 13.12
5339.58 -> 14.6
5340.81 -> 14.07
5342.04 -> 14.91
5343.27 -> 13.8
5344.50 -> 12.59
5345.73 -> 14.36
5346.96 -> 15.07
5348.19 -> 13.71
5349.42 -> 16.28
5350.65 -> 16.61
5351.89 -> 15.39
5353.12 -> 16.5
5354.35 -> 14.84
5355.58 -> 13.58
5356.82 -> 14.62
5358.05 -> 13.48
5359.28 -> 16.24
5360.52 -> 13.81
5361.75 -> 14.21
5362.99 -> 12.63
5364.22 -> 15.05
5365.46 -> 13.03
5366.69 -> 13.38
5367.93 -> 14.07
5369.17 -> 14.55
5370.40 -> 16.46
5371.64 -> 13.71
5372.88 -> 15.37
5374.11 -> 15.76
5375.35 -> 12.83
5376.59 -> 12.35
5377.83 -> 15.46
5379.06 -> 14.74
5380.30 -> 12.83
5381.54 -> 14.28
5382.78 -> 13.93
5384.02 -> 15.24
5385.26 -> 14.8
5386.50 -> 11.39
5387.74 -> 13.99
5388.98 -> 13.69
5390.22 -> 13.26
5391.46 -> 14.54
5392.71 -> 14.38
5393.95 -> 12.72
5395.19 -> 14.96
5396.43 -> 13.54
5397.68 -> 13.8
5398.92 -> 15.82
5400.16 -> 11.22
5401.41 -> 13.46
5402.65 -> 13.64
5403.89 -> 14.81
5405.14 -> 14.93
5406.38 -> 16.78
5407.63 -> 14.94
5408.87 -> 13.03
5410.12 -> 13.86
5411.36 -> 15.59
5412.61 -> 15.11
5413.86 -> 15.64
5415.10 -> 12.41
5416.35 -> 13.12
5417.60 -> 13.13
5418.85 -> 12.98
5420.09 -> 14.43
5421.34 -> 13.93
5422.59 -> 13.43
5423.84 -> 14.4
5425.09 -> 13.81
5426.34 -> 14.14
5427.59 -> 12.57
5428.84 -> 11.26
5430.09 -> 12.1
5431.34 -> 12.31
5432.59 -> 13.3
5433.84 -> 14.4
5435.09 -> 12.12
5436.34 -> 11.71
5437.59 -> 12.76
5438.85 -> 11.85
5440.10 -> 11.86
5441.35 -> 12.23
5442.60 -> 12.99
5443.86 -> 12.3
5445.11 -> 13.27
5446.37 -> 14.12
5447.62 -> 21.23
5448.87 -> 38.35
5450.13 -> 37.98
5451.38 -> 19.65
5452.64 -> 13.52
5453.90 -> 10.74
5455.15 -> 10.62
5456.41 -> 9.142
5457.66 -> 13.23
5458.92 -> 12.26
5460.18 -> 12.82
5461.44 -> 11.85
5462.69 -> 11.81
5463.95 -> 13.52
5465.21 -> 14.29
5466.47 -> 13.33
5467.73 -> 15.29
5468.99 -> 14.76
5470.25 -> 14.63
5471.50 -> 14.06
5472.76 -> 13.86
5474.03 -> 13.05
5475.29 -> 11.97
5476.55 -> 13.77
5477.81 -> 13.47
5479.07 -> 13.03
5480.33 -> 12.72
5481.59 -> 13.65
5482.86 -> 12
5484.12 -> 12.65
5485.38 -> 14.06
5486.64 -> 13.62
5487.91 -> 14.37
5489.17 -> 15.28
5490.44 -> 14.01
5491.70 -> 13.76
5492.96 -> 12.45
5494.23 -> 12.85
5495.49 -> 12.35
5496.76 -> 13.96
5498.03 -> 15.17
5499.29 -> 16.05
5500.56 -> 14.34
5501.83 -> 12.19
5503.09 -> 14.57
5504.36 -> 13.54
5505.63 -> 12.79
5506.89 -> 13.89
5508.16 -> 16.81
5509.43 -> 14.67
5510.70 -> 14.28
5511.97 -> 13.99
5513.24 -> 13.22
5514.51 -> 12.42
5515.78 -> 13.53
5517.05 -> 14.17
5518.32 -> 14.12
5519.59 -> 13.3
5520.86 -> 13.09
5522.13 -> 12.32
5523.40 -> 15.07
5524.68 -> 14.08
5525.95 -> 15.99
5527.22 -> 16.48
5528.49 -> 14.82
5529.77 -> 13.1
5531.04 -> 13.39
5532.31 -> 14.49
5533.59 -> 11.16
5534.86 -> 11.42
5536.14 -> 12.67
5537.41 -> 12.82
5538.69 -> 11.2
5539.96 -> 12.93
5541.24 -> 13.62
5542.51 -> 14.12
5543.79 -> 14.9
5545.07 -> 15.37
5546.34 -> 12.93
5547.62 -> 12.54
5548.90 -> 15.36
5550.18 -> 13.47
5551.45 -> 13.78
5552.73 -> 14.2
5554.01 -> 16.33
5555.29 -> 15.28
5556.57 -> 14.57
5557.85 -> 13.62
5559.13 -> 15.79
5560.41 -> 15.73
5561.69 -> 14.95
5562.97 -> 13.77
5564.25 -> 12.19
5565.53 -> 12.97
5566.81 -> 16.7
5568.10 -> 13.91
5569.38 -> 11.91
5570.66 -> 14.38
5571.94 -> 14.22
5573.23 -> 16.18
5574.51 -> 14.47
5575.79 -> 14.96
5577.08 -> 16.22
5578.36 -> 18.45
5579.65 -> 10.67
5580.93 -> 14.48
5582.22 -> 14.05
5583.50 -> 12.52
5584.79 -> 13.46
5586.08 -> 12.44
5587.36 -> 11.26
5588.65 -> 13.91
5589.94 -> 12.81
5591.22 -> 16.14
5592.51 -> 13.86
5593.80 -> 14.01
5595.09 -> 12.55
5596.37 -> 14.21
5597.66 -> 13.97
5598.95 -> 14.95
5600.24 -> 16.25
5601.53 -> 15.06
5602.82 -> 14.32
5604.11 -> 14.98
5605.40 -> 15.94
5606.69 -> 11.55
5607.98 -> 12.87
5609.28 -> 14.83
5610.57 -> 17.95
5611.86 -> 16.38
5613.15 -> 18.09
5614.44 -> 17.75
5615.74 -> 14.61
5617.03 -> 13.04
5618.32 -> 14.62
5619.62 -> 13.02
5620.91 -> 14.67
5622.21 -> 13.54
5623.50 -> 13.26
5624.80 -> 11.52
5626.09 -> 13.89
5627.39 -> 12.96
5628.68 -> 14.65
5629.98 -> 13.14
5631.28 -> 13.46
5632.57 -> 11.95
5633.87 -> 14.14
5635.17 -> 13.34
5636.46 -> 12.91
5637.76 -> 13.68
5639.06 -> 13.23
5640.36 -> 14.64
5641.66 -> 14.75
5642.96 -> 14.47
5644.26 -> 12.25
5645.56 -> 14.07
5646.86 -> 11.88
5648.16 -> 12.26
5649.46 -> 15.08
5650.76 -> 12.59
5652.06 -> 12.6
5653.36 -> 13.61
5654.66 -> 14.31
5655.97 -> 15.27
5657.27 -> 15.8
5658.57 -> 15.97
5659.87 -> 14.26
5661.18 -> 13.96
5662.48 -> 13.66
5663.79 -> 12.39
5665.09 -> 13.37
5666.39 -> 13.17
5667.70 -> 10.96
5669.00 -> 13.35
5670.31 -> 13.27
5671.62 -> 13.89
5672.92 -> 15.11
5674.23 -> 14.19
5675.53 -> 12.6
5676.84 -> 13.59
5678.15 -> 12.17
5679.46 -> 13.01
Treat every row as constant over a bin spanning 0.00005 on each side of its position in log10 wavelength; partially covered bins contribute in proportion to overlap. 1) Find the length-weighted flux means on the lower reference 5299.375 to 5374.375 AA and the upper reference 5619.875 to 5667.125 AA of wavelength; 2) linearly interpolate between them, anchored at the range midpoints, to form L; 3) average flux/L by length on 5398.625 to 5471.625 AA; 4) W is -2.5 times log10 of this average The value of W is -0.01 mag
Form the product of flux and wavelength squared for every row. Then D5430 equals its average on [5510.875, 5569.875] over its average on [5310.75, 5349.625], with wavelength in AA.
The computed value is 1.04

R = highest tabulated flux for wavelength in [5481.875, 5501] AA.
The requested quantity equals 16.05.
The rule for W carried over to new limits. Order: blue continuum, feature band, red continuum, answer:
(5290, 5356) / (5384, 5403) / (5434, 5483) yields 0.06 mag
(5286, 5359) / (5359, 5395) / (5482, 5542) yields 0.02 mag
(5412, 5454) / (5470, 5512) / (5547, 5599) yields 0.07 mag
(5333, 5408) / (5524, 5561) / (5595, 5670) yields 0.01 mag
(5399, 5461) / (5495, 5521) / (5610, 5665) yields 0.03 mag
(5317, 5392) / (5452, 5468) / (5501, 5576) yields 0.14 mag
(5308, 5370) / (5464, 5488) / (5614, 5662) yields 0.04 mag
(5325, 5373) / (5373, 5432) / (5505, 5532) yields 0.04 mag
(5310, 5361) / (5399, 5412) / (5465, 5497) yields -0.02 mag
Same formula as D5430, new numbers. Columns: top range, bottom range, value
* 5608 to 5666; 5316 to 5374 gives 1.07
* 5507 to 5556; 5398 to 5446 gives 1.07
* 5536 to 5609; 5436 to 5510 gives 1.02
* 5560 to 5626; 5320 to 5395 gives 1.09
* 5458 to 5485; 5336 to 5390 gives 0.97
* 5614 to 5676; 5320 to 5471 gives 1.04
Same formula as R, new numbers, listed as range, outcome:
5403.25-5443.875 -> 16.78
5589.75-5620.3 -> 18.09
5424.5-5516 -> 38.35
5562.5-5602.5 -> 18.45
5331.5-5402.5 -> 16.61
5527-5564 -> 16.48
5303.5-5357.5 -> 16.67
